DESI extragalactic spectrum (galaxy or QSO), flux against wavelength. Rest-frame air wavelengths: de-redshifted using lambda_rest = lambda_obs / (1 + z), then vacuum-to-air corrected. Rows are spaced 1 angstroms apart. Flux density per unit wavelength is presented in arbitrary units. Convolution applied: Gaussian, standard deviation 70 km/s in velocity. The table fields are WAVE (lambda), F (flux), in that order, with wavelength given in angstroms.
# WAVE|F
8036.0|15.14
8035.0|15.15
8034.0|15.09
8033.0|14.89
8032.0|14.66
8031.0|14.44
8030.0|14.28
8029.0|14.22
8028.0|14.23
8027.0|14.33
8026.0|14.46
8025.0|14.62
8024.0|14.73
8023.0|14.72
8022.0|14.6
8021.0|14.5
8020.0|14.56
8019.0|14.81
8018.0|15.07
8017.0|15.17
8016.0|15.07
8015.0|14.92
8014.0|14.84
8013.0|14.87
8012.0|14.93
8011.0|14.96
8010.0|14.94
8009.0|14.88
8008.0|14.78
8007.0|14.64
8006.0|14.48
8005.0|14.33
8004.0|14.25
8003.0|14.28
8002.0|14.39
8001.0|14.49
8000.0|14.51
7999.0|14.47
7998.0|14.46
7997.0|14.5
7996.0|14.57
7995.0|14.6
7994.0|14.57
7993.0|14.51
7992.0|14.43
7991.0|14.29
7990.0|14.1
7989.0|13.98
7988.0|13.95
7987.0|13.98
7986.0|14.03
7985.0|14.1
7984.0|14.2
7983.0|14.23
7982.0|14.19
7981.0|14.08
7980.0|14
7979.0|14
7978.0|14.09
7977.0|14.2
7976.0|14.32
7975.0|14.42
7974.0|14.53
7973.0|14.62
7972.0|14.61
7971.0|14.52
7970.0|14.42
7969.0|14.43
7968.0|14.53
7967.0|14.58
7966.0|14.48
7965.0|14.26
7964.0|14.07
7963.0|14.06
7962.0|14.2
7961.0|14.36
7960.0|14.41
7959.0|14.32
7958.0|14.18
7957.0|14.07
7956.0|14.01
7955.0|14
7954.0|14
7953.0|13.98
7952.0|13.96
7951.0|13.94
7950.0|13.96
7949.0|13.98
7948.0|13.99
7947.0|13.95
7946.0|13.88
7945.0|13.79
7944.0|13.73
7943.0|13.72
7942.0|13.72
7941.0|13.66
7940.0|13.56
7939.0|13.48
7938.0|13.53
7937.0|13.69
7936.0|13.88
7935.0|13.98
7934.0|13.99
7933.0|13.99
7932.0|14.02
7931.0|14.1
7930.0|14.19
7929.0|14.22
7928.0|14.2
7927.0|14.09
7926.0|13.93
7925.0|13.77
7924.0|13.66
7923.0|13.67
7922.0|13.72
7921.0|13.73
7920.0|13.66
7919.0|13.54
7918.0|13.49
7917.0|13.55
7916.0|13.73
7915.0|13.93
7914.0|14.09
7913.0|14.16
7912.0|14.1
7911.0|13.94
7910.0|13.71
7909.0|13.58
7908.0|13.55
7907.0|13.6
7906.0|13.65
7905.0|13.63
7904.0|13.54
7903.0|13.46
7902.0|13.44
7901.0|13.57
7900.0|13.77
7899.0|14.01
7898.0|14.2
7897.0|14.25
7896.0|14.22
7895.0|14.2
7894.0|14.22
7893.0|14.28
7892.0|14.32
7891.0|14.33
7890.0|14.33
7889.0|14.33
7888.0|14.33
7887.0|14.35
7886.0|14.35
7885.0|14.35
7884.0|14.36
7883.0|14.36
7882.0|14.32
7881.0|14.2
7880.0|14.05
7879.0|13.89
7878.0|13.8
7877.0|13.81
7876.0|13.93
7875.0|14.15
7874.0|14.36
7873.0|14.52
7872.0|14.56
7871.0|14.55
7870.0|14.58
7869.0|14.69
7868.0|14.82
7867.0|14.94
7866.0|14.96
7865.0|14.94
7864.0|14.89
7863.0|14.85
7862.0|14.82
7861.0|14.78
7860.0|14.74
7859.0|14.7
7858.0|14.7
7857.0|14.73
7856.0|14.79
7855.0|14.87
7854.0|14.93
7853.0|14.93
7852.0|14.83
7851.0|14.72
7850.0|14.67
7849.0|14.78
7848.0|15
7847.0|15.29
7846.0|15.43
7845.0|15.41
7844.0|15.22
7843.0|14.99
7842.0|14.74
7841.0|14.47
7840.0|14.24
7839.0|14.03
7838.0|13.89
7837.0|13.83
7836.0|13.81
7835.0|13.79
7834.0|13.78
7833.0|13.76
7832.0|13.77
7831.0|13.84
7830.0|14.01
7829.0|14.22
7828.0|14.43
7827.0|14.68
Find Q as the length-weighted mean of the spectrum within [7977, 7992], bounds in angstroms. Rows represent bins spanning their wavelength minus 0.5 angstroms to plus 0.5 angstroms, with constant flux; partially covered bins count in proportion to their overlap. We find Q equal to 14.1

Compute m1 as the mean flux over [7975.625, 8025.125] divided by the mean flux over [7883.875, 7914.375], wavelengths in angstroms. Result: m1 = 1.0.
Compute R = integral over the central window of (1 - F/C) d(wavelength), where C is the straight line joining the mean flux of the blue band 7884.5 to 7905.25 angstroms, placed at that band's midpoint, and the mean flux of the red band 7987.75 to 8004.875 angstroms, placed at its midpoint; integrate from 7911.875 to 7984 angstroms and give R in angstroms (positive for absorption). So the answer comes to 1.0 angstroms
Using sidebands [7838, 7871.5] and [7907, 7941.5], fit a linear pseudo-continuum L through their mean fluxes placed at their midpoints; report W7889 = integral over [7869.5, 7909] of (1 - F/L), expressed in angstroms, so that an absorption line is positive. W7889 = 0.6 angstroms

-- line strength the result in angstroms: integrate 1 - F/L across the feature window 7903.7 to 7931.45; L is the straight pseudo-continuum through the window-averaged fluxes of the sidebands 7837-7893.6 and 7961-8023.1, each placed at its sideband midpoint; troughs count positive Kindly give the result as 1.36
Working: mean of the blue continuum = 14.6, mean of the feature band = 13.8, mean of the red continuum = 14.5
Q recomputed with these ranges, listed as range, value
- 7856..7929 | 14.2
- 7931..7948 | 13.8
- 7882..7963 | 13.9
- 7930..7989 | 14.1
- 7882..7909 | 14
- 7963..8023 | 14.5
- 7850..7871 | 14.8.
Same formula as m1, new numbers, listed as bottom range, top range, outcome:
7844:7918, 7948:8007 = 1.00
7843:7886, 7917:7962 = 0.95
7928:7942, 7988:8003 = 1.04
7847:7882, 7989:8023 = 1.00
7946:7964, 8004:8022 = 1.05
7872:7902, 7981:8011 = 1.02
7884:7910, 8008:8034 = 1.05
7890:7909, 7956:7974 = 1.03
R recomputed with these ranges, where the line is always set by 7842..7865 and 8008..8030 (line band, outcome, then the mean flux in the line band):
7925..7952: 1.69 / 13.9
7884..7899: 0.59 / 14.3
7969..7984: 0.48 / 14.3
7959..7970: 0.33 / 14.3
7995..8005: 0.21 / 14.4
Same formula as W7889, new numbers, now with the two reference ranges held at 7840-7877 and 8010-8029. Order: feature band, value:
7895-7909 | 0.9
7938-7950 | 0.8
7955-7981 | 0.8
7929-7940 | 0.6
